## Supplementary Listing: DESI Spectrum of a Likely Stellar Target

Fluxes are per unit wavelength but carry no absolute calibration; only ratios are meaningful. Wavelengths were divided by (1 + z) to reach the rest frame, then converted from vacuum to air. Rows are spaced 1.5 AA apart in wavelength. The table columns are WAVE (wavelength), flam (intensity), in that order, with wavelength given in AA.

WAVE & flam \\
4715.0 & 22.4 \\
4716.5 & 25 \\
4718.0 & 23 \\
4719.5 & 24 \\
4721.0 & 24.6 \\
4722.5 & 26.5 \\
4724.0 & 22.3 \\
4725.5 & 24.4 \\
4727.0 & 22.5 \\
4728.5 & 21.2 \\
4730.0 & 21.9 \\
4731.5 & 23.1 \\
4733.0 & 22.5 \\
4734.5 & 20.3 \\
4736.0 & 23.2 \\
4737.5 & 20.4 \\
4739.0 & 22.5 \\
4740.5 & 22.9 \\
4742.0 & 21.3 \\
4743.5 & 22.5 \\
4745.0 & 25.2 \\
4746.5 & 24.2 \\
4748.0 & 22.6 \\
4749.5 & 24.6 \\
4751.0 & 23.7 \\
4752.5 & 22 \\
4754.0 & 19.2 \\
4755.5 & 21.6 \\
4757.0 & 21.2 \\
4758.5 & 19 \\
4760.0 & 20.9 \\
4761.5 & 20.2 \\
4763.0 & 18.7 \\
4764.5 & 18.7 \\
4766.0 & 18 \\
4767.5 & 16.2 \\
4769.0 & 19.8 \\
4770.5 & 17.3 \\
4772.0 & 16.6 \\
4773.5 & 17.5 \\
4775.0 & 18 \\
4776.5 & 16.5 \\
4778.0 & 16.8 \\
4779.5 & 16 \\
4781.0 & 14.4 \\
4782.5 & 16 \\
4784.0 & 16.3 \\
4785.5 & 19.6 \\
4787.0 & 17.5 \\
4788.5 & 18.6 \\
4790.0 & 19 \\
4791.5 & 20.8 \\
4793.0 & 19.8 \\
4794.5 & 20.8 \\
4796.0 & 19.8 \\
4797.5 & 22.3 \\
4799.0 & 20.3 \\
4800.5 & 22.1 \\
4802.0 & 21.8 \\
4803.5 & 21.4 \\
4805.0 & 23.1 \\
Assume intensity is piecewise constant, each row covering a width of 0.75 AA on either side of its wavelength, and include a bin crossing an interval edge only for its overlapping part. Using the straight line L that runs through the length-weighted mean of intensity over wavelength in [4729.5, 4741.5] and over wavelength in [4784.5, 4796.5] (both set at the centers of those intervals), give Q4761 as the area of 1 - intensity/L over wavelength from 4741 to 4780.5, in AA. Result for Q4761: 1.9 AA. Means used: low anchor 22.1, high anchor 19.4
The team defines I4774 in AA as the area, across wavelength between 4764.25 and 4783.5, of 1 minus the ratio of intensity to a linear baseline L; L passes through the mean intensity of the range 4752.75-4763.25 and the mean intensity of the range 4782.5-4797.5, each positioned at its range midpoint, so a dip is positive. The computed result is 2.64 AA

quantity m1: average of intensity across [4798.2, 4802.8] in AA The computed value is 21.4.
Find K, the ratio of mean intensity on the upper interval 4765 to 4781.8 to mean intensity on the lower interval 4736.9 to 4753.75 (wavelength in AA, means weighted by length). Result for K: 0.75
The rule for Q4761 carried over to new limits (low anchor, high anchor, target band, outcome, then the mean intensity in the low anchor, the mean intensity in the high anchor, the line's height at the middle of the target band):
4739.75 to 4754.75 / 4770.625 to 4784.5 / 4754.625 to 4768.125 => 0.3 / 22.8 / 16.5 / 19.9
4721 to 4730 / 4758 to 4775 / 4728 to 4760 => -1.6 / 23.4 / 18.4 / 21.1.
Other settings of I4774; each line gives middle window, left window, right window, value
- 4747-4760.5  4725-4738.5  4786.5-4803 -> -0.1 AA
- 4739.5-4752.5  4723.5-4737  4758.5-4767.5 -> -1.6 AA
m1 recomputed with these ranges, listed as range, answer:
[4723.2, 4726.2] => 23.4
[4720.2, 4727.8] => 24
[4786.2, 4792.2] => 19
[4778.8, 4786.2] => 16.4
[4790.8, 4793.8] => 20.3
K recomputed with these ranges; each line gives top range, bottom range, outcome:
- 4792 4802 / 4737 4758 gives 0.93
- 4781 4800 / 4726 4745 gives 0.86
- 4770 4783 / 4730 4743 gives 0.75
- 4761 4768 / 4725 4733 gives 0.81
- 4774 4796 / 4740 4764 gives 0.82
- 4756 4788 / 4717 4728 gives 0.75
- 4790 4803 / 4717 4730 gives 0.89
